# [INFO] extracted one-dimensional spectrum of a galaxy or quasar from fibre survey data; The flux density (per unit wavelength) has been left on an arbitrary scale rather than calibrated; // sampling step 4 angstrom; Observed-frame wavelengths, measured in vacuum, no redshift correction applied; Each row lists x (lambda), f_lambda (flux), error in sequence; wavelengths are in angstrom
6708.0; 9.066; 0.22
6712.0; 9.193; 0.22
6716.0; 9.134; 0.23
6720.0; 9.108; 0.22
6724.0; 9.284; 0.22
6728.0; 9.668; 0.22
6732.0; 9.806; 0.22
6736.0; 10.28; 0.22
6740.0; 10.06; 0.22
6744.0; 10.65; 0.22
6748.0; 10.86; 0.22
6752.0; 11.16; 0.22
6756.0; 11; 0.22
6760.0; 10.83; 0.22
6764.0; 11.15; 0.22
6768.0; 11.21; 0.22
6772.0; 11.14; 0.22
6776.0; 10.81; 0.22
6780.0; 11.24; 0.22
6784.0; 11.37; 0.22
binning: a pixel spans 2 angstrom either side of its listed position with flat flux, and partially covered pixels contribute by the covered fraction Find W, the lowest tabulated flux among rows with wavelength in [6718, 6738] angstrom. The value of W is 9.108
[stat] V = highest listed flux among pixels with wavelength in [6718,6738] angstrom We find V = 10.28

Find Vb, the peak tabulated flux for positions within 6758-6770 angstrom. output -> 11.21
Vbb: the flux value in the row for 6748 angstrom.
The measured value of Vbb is 10.86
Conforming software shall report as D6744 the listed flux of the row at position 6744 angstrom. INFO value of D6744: 10.65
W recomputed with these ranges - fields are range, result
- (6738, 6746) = 10.06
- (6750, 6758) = 11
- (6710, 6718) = 9.134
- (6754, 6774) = 10.83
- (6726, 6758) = 9.668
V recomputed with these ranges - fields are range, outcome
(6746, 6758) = 11.16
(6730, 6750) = 10.86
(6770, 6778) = 11.14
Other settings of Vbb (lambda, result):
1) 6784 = 11.37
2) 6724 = 9.284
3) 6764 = 11.15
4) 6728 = 9.668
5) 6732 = 9.806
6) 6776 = 10.81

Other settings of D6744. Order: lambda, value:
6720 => 9.108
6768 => 11.21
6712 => 9.193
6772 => 11.14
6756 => 11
